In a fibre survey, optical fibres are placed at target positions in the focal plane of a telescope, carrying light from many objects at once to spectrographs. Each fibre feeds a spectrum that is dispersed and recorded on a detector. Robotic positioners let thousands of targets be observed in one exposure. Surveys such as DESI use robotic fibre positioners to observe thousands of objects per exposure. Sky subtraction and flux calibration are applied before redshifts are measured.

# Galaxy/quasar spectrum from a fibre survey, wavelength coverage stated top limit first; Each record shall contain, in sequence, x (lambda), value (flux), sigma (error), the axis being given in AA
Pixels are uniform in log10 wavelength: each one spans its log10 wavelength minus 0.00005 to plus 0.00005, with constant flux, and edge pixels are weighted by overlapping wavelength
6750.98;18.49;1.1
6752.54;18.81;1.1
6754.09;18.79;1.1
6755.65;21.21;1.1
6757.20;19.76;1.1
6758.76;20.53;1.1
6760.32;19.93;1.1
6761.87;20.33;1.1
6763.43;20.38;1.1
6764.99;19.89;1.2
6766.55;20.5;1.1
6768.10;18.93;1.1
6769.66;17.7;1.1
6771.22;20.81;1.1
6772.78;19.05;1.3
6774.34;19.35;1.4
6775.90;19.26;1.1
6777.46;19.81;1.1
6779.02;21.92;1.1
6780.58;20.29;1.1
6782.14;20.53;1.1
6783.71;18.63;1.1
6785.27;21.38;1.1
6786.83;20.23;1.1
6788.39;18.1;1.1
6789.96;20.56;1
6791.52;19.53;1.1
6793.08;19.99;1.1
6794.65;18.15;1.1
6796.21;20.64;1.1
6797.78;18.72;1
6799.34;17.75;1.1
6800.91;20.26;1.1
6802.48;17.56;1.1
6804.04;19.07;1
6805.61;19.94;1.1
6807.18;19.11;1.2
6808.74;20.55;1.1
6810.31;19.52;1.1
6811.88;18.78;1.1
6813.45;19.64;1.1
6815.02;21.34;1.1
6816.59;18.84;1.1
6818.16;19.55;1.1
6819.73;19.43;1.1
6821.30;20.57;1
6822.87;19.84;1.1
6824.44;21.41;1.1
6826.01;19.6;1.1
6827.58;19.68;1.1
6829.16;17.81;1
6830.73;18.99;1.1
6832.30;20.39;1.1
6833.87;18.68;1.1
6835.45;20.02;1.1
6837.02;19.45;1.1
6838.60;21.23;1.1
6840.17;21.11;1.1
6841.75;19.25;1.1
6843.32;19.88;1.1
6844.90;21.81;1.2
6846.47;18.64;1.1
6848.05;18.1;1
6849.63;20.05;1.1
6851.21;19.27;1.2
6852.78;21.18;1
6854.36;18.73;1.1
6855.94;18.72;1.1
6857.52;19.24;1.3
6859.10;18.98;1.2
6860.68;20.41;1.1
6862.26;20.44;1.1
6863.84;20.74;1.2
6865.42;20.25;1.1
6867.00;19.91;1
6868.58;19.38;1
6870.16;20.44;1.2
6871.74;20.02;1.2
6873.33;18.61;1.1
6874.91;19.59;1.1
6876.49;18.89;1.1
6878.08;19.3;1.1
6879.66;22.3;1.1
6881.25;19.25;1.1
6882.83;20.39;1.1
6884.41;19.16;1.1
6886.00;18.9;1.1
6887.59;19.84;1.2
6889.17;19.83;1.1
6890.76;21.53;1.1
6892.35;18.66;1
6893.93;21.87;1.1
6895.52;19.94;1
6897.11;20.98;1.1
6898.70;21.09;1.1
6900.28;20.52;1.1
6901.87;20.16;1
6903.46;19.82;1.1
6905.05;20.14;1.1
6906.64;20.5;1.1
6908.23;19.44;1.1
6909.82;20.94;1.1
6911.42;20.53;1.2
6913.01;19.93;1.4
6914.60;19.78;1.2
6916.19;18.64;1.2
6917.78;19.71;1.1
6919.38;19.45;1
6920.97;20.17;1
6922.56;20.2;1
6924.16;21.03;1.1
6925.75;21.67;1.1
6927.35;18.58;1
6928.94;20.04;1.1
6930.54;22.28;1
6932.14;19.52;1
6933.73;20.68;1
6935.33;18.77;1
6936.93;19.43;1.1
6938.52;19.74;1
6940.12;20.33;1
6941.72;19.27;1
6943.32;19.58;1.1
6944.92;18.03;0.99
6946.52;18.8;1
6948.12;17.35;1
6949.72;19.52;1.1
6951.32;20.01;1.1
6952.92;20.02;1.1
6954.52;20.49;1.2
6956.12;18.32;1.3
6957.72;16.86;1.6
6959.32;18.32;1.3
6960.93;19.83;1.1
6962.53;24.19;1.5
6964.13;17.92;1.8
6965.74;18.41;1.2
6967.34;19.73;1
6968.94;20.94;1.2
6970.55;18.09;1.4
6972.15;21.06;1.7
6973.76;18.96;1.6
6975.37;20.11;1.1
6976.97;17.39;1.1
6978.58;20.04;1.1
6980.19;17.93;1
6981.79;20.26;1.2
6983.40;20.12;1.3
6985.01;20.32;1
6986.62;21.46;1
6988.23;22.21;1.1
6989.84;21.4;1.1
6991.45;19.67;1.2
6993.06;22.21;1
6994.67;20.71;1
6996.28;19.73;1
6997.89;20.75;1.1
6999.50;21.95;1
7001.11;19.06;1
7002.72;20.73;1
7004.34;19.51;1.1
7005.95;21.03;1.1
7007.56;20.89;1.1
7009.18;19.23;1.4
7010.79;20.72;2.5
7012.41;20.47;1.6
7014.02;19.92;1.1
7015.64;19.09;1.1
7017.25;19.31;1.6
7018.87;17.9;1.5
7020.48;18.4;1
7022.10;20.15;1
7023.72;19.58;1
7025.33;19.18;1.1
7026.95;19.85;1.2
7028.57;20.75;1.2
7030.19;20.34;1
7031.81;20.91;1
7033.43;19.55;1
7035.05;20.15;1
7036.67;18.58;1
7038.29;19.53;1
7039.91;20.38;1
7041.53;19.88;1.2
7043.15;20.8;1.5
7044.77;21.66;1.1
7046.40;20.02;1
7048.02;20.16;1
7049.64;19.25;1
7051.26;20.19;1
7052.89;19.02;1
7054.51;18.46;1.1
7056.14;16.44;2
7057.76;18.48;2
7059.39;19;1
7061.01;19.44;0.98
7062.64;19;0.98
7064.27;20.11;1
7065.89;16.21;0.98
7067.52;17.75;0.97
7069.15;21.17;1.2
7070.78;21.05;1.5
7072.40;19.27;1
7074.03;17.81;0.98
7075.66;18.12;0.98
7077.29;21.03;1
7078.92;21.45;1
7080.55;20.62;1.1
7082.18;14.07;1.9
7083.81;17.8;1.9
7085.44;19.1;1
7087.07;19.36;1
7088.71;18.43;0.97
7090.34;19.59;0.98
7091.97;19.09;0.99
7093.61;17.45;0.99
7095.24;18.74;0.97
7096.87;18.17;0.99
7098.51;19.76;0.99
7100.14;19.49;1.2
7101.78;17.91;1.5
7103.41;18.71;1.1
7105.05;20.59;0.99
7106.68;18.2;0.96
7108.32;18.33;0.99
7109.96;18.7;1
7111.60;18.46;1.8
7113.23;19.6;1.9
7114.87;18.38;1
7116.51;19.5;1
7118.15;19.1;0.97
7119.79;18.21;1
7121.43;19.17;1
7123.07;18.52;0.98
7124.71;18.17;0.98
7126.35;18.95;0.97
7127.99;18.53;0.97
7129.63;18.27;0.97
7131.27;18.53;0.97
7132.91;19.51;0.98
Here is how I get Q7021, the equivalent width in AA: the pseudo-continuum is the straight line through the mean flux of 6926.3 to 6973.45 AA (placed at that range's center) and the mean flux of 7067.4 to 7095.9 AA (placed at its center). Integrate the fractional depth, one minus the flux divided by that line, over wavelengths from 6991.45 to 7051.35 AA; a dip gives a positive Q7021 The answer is -2.5 AA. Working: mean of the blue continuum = 19.5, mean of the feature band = 20.1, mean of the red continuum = 19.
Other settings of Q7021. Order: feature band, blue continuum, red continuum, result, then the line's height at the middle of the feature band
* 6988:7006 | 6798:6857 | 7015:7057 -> -1.0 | 19.6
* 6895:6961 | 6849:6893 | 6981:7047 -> 0.6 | 20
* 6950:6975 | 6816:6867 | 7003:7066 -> 0.2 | 19.7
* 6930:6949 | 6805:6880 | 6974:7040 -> 0.5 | 19.9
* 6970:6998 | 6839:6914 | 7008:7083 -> -0.7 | 19.6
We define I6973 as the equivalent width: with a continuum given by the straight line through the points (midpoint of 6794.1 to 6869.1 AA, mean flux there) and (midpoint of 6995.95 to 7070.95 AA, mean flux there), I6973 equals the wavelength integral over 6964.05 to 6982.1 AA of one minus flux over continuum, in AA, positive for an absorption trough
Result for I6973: 0.4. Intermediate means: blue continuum 19.6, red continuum 19.7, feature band 19.3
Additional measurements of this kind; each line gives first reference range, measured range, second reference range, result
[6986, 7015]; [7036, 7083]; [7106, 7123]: 0.9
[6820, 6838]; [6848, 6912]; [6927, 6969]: -1.2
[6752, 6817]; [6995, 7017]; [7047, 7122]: -1.3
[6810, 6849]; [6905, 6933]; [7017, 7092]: -0.8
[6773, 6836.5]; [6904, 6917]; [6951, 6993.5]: -0.1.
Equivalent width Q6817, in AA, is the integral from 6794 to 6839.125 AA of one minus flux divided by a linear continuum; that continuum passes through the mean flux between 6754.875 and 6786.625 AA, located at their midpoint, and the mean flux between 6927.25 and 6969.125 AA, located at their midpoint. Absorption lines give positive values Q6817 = 0.8 AA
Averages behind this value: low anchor 20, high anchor 19.5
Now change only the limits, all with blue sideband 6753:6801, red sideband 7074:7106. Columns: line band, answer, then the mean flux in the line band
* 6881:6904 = -0.8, 20.2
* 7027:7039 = -0.6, 20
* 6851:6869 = -0.2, 19.8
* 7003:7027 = -0.8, 19.7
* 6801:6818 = 0.2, 19.5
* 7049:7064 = 0.1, 18.8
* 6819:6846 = -0.5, 19.9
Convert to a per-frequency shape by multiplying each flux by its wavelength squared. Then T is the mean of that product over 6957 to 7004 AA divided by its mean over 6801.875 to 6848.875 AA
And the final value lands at 1.1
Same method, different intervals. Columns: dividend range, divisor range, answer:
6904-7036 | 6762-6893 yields 1.05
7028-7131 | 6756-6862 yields 1.05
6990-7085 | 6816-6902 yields 1.04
